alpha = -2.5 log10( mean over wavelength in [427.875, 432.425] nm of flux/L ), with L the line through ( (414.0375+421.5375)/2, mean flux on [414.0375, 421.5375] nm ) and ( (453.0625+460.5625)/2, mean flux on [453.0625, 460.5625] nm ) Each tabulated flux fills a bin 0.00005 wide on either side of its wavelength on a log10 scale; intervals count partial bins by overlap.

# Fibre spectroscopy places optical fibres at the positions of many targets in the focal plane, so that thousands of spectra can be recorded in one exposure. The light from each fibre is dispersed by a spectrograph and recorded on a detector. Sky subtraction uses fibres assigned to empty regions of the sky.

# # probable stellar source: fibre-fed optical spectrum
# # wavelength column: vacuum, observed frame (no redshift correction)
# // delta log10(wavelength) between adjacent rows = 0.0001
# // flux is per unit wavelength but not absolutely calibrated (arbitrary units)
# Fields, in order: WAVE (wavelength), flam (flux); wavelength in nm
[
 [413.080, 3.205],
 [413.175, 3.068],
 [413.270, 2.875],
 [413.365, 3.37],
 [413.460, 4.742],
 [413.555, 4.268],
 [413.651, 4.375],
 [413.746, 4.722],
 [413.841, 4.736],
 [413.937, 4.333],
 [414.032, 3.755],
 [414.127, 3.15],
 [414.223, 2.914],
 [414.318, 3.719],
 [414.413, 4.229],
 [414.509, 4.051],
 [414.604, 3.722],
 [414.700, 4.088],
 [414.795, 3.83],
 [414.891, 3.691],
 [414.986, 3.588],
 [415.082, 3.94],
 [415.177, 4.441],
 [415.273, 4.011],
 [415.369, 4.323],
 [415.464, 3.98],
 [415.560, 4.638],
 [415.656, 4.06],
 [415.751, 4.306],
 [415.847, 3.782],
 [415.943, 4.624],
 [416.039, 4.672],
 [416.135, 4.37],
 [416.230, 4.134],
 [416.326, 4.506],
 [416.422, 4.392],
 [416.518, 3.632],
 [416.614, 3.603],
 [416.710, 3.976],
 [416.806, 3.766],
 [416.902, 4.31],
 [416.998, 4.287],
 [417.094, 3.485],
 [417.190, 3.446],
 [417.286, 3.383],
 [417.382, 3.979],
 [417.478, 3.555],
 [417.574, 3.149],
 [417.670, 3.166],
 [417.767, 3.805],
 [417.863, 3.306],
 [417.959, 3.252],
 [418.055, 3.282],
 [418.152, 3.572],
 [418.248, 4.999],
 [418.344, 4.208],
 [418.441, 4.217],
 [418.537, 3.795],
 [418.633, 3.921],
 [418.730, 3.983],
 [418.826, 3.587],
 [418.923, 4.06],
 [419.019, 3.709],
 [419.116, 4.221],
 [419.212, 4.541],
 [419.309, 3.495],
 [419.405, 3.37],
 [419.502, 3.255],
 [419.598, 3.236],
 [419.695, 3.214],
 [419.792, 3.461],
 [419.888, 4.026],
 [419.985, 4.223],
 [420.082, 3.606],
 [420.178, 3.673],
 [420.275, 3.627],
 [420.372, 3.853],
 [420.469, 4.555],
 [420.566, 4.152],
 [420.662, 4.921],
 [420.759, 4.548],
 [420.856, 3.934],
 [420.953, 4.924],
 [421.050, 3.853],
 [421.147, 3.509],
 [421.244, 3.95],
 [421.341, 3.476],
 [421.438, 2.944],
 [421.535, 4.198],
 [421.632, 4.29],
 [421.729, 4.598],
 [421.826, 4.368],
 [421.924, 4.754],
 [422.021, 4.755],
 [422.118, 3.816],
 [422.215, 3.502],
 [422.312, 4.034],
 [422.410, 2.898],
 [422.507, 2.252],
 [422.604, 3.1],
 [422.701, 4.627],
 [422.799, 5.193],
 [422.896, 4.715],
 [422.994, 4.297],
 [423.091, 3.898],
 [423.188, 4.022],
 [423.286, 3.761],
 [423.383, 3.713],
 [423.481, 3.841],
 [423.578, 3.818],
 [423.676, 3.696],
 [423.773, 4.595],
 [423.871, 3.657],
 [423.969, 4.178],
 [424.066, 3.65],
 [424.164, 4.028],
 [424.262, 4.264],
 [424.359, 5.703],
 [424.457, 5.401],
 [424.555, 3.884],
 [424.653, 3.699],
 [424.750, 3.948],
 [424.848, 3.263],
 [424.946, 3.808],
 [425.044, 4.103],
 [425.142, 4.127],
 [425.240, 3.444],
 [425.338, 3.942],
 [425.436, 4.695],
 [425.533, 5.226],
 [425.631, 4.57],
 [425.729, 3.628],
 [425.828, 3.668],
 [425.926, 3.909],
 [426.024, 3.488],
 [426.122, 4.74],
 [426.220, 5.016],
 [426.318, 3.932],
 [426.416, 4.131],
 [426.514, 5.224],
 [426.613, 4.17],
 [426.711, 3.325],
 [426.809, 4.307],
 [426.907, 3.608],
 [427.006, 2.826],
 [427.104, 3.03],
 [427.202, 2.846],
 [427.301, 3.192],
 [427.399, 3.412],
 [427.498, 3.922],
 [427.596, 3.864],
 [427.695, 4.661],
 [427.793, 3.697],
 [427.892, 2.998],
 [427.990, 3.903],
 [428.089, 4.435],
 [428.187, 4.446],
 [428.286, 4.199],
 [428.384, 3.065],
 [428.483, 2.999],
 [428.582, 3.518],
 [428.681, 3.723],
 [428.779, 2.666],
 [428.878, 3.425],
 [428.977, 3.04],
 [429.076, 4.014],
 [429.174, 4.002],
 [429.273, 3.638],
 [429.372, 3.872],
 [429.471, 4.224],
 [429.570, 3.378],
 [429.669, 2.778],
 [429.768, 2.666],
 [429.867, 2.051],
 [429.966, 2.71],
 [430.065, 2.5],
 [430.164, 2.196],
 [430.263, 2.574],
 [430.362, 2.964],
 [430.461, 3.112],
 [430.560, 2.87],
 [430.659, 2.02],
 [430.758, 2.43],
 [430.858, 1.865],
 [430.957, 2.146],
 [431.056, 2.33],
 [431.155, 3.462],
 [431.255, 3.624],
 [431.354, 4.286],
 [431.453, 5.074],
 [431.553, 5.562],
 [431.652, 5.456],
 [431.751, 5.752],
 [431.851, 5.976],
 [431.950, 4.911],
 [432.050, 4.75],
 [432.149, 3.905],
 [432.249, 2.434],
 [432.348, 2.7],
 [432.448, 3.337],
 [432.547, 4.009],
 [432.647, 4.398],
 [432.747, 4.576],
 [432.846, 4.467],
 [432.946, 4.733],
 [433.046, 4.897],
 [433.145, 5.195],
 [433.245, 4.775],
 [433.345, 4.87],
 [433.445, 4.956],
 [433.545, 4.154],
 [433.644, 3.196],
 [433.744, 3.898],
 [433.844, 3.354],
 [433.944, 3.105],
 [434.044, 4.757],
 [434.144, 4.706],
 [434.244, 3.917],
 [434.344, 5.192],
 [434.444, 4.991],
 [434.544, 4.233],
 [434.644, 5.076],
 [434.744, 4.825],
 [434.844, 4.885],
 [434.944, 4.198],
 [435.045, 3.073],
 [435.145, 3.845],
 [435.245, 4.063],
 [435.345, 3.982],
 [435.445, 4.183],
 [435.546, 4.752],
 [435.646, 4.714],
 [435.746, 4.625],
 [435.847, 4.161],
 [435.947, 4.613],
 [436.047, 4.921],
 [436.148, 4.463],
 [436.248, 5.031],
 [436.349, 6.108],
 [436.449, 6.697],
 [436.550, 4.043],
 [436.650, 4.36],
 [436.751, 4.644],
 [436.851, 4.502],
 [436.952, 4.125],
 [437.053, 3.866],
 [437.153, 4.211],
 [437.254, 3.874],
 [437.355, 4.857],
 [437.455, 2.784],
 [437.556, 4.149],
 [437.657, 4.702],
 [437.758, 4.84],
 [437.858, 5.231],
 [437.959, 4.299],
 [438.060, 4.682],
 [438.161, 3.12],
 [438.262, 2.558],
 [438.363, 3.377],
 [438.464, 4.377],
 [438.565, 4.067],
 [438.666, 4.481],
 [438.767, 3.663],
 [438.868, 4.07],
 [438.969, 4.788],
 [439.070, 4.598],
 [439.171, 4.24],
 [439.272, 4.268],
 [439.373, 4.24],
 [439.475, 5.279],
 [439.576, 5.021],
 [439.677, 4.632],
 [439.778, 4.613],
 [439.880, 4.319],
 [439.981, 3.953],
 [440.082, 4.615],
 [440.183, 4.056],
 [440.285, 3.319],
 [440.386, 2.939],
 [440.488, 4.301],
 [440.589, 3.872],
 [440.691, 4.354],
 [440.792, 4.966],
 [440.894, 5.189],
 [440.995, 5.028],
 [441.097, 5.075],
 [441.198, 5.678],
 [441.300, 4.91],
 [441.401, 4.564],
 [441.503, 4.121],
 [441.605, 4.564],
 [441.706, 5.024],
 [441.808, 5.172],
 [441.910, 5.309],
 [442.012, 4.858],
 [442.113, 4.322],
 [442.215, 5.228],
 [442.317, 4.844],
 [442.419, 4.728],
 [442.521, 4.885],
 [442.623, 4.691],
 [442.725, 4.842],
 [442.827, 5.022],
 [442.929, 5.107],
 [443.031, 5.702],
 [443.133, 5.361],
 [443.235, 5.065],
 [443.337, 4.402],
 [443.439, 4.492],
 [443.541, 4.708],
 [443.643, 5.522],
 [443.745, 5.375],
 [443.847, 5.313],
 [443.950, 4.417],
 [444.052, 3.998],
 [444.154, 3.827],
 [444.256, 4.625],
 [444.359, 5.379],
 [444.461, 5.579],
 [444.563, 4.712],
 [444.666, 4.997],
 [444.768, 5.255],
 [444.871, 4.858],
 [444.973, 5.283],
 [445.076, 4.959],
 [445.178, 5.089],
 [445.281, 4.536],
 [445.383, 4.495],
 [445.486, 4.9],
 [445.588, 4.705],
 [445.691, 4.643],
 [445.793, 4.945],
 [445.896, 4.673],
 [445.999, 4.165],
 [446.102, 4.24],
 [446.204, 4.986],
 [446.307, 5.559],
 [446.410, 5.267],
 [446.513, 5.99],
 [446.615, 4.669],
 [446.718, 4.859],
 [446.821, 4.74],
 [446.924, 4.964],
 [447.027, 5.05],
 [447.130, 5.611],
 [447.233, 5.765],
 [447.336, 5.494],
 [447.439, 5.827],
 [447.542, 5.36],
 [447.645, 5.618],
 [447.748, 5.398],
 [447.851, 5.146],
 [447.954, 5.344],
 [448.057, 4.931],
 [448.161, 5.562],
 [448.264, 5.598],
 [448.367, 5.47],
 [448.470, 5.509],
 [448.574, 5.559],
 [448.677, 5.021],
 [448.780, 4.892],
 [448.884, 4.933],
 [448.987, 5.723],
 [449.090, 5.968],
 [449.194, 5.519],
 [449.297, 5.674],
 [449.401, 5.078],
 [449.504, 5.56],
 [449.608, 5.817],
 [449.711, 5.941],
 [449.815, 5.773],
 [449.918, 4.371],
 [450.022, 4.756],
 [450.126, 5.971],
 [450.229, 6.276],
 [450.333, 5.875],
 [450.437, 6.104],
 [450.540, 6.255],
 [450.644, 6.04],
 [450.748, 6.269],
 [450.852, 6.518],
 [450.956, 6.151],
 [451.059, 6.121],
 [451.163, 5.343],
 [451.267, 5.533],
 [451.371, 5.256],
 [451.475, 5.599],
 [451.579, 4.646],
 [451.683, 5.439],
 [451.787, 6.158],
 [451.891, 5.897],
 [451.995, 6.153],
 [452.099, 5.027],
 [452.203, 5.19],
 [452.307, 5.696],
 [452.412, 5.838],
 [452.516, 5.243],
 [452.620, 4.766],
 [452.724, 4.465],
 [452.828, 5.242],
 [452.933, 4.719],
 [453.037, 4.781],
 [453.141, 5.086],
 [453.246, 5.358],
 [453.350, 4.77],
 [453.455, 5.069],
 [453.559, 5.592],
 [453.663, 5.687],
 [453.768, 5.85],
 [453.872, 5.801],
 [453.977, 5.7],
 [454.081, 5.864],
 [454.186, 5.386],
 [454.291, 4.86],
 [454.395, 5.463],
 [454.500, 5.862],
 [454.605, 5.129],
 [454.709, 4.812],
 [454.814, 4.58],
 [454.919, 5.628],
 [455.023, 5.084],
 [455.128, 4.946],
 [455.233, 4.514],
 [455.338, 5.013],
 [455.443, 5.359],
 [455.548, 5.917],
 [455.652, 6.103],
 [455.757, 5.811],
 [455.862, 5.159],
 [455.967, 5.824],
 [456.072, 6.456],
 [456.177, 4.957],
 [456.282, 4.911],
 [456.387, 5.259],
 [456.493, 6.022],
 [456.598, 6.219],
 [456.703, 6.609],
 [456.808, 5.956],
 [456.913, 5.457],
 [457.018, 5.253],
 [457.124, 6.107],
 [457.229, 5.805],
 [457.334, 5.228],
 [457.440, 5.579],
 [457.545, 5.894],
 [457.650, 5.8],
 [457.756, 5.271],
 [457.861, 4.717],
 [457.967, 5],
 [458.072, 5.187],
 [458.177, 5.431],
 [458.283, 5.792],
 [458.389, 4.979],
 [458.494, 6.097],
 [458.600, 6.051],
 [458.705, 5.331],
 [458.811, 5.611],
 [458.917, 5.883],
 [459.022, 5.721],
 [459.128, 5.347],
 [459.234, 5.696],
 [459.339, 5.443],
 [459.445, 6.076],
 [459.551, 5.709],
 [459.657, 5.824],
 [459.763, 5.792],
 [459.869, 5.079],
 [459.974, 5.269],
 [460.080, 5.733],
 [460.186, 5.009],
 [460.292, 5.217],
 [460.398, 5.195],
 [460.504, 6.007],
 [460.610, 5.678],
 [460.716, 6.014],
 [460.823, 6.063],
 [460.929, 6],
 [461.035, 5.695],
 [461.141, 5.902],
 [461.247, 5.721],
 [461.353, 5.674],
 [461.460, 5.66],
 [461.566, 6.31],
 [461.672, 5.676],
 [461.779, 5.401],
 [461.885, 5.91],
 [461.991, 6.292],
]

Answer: 0.25 mag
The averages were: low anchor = 3.89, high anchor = 5.49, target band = 3.5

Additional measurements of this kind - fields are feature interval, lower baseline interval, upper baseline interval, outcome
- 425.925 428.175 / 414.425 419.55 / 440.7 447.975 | 0.12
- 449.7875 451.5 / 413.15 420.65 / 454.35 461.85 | -0.10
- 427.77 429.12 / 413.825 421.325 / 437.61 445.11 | 0.19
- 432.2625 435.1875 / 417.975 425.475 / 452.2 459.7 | 0.06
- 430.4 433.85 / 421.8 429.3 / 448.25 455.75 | 0.08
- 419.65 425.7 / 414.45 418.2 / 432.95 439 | 0.00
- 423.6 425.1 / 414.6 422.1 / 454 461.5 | 0.02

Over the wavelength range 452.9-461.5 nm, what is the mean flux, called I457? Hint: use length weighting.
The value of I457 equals 5.52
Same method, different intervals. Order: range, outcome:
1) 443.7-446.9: 4.87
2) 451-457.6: 5.45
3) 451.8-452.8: 5.39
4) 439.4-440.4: 4.32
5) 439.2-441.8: 4.52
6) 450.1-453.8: 5.55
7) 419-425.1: 3.98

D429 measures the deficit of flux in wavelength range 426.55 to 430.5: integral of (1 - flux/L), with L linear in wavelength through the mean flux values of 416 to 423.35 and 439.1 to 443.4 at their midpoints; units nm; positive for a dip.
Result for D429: 0.76 nm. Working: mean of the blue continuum 3.91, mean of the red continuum 4.68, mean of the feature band 3.4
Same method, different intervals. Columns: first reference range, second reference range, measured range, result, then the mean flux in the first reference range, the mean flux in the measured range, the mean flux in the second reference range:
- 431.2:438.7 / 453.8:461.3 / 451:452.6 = -0.08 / 4.39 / 5.53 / 5.55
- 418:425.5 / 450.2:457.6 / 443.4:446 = 0.13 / 3.98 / 4.84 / 5.53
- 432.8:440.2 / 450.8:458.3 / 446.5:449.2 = -0.15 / 4.39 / 5.34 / 5.46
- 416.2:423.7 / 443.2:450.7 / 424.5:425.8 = 0.04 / 3.89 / 4.02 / 5.19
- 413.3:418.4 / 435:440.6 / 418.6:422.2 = 0.06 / 3.95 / 3.96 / 4.31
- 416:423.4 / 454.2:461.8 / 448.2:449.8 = -0.10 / 3.91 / 5.49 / 5.55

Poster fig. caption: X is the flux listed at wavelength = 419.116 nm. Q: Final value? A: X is 4.221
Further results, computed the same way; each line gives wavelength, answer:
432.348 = 2.7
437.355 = 4.857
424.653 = 3.699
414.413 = 4.229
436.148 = 4.463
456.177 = 4.957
